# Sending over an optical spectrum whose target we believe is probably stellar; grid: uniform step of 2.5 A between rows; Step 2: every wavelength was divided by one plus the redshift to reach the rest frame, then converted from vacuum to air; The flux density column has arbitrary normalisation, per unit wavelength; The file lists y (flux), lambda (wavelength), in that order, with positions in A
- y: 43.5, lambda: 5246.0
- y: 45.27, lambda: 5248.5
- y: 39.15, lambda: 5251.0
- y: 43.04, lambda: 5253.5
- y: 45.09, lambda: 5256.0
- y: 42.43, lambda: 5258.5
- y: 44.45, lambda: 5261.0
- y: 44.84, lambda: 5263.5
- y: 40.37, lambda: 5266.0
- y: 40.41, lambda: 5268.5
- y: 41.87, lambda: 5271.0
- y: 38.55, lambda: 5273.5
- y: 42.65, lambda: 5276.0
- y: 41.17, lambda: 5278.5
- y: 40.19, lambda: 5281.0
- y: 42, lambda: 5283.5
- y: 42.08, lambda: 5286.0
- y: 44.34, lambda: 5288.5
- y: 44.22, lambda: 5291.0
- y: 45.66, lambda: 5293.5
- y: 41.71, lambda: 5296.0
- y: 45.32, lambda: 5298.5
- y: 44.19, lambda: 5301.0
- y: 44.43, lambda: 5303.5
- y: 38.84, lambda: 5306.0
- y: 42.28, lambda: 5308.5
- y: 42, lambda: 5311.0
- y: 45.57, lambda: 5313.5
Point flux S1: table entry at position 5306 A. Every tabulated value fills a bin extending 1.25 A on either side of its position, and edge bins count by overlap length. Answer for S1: 38.84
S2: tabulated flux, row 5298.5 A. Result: 45.32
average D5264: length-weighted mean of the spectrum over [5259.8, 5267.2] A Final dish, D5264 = 43.2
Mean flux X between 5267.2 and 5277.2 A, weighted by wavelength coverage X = 40.9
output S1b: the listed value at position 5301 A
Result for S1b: 44.19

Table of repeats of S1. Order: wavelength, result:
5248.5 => 45.27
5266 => 40.37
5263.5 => 44.84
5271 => 41.87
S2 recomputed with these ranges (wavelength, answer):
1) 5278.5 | 41.17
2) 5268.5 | 40.41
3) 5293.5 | 45.66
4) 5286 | 42.08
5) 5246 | 43.5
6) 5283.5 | 42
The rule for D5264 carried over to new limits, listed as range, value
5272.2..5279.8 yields 40.8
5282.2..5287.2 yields 42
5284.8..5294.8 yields 44.1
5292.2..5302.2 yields 44.2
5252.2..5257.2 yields 44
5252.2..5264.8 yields 43.9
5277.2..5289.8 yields 42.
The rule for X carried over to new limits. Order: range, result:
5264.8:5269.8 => 40.4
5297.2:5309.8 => 43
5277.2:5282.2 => 40.7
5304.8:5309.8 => 40.6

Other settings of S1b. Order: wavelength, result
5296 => 41.71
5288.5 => 44.34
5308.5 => 42.28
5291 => 44.22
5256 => 45.09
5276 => 42.65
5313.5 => 45.57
